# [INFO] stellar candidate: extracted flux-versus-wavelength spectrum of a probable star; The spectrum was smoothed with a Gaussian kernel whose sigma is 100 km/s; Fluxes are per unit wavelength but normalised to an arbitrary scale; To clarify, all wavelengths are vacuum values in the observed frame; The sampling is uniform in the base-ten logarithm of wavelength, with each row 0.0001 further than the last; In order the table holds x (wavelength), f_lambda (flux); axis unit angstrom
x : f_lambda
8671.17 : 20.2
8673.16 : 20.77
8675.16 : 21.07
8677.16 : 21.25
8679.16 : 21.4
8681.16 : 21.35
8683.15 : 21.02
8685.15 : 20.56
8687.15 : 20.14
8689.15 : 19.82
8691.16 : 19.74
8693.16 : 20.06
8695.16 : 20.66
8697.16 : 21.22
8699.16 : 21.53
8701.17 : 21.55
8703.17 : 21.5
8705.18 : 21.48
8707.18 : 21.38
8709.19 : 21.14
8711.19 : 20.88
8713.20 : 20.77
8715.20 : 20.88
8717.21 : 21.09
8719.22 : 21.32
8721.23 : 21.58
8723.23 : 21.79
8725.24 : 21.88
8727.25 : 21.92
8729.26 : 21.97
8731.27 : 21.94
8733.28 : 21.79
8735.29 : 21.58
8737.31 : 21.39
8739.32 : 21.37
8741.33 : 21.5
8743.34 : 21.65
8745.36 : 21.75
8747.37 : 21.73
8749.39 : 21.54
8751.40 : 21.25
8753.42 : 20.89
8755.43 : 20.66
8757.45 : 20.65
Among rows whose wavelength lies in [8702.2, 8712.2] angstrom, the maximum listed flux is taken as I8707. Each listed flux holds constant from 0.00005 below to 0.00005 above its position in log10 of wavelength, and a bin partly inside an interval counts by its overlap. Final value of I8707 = 21.5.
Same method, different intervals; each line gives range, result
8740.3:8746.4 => 21.75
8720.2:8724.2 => 21.79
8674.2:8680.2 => 21.4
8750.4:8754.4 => 21.25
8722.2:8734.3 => 21.97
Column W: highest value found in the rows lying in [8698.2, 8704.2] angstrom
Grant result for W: 21.55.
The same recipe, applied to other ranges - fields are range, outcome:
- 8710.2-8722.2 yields 21.58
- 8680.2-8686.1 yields 21.35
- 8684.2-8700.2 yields 21.53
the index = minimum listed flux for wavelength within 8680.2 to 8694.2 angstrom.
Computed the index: 19.74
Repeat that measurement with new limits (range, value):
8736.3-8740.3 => 21.37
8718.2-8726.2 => 21.32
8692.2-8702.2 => 20.06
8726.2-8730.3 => 21.92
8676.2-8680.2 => 21.25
